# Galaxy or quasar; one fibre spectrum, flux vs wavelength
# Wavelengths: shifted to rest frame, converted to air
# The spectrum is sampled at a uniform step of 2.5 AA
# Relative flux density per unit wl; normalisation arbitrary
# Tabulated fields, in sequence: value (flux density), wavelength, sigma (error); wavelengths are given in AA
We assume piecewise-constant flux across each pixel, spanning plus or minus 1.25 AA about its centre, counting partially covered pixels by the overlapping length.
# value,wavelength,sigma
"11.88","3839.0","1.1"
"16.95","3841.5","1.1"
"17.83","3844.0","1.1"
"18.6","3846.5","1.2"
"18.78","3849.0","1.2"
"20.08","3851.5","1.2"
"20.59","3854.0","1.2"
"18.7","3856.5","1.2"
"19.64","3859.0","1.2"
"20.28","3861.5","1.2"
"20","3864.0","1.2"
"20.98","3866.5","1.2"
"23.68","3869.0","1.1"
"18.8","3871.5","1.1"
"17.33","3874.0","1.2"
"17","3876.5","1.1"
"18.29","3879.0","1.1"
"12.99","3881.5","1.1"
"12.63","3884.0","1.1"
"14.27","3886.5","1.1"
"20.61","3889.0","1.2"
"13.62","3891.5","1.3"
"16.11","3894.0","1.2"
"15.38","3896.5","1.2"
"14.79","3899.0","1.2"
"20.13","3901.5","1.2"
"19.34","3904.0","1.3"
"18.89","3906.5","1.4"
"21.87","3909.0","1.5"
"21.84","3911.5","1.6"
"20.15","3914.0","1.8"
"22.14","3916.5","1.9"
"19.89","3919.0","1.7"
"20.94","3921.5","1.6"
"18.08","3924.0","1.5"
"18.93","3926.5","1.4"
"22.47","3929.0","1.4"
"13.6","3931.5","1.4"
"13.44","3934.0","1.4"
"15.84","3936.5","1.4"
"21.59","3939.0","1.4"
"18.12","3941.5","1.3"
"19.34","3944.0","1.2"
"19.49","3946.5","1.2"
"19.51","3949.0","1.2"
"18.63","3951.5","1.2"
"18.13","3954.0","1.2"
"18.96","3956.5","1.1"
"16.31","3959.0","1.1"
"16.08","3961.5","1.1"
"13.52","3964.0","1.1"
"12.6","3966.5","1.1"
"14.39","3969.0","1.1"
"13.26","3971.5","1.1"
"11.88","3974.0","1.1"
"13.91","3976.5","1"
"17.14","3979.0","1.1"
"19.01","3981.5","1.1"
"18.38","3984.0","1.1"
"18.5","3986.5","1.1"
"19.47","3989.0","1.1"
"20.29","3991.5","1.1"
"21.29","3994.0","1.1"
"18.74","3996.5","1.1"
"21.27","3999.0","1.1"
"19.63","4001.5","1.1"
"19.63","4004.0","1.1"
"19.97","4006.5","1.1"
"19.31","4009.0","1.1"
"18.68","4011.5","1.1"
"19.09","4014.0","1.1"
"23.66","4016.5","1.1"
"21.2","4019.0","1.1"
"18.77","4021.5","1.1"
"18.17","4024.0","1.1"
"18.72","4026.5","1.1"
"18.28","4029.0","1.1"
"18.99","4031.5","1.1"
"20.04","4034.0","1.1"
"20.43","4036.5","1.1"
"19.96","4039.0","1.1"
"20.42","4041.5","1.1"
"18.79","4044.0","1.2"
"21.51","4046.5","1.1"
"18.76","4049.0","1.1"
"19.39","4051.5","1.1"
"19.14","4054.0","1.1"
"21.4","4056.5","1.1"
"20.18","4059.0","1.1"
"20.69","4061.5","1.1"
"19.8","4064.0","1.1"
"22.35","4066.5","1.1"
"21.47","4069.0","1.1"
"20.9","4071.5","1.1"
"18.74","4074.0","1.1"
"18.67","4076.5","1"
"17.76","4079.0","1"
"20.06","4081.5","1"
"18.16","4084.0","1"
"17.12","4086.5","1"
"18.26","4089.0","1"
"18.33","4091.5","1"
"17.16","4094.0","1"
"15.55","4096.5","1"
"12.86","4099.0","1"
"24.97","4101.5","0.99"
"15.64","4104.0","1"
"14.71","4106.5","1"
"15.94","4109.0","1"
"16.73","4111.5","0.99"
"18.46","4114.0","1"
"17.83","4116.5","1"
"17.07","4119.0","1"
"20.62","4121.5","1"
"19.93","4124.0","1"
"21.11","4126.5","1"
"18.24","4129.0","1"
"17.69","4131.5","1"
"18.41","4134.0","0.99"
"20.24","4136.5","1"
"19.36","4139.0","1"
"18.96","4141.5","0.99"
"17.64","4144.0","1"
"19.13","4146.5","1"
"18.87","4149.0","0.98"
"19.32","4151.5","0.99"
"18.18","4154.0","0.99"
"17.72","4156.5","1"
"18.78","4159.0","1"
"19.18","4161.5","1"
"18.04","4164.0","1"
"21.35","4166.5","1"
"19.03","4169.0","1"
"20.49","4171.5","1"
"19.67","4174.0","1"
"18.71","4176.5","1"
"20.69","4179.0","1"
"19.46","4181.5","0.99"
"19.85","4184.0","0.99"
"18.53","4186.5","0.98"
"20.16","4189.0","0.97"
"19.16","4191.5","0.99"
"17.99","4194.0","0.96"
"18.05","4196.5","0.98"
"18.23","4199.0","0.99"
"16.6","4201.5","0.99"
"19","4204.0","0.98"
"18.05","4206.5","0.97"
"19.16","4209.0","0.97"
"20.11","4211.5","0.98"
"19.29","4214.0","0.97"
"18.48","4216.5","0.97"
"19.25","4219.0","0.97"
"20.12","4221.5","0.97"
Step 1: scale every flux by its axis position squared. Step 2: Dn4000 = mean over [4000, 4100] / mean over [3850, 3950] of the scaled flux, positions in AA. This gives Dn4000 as 1.12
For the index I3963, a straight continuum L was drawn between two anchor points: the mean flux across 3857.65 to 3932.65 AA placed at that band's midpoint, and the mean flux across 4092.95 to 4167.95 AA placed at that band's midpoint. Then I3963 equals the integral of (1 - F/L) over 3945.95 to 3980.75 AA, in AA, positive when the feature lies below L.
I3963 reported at 4.7 AA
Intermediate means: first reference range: 18.5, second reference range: 18.3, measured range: 16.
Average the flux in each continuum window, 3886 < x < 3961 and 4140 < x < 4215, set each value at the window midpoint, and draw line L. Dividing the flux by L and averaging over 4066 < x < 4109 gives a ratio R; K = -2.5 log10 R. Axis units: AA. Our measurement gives 0.03 mag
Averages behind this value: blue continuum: 18.4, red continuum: 19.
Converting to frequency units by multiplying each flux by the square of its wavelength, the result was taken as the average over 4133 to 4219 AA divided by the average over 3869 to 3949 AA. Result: 1.20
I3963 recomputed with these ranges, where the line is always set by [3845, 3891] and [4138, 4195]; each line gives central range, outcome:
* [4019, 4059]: -1.6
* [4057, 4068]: -1.1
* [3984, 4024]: -2.4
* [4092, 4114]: 2.5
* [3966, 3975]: 2.7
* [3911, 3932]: -1.6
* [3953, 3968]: 2.2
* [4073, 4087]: 0.3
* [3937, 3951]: -0.6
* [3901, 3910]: -0.7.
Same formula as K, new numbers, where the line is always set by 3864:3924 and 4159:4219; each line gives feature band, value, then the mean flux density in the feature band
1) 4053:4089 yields -0.05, 19.7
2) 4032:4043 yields -0.08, 20.1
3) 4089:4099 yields 0.14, 16.6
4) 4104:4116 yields 0.15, 16.5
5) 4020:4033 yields 0.00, 18.7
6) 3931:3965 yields 0.06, 17.4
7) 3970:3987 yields 0.17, 15.9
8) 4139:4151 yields 0.01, 18.8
